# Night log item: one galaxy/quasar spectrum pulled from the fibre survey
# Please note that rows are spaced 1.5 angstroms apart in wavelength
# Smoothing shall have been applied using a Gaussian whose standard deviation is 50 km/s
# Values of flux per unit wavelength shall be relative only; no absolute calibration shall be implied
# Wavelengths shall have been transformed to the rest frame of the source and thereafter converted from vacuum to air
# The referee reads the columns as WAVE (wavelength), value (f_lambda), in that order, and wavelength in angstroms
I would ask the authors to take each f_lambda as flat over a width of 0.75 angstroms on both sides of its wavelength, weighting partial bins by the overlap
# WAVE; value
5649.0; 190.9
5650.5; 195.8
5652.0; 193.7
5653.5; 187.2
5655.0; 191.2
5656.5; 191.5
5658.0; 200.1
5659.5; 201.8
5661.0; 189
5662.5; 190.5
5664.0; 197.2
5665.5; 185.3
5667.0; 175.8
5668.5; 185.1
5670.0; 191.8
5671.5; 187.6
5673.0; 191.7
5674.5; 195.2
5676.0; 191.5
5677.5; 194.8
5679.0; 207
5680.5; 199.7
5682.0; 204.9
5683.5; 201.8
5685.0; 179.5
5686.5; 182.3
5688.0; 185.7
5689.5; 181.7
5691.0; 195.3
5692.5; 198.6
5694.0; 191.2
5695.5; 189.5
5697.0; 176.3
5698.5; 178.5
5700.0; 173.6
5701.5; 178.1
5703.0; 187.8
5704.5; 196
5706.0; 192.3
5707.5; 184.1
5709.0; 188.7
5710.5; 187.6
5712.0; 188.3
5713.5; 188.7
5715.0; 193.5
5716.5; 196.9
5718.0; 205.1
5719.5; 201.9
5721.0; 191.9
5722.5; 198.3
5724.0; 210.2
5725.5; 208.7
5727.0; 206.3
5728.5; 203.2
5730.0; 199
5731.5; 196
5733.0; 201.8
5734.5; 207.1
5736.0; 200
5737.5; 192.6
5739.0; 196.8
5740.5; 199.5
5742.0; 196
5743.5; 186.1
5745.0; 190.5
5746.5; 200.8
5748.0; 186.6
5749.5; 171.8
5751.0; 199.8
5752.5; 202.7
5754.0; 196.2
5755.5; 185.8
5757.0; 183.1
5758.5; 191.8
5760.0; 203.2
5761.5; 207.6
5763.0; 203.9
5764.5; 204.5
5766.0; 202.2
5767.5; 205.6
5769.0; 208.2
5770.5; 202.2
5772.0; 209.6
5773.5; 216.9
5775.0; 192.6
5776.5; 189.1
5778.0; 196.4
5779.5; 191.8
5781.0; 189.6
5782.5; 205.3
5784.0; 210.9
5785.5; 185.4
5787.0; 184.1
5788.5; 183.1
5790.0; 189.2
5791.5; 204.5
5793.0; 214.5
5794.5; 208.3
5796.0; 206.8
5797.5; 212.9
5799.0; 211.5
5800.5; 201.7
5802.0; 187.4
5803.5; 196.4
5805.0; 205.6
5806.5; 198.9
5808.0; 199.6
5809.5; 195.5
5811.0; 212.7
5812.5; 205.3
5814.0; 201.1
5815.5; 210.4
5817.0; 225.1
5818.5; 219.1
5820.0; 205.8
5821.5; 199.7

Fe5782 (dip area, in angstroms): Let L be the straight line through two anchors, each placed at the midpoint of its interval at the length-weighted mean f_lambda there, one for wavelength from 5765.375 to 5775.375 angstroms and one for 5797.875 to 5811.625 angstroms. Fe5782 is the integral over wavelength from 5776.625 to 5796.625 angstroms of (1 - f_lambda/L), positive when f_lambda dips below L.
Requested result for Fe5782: 0.6 angstroms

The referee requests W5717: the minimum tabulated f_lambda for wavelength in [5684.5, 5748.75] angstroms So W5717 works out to 173.6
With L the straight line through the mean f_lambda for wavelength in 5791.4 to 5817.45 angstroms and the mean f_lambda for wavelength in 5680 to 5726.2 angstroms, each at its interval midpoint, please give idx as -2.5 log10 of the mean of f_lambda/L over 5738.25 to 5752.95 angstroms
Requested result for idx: 0.02 mag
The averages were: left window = 191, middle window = 193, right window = 205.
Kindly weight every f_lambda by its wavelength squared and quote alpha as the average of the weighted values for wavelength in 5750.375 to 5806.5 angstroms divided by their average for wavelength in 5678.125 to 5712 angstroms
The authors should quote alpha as 1.09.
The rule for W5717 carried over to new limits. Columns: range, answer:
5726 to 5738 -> 192.6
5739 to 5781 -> 171.8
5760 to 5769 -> 202.2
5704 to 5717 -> 184.1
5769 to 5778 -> 189.1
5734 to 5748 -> 186.1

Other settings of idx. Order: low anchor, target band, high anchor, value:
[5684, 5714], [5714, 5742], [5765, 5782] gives -0.05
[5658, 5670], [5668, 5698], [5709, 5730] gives 0.01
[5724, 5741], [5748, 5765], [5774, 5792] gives 0.02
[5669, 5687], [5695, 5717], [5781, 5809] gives 0.05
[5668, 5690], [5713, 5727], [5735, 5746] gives -0.03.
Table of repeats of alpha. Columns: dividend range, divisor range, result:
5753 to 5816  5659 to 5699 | 1.09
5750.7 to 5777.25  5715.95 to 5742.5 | 1.01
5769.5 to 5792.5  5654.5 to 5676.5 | 1.07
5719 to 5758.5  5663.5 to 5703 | 1.06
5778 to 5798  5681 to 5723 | 1.08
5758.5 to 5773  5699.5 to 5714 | 1.12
